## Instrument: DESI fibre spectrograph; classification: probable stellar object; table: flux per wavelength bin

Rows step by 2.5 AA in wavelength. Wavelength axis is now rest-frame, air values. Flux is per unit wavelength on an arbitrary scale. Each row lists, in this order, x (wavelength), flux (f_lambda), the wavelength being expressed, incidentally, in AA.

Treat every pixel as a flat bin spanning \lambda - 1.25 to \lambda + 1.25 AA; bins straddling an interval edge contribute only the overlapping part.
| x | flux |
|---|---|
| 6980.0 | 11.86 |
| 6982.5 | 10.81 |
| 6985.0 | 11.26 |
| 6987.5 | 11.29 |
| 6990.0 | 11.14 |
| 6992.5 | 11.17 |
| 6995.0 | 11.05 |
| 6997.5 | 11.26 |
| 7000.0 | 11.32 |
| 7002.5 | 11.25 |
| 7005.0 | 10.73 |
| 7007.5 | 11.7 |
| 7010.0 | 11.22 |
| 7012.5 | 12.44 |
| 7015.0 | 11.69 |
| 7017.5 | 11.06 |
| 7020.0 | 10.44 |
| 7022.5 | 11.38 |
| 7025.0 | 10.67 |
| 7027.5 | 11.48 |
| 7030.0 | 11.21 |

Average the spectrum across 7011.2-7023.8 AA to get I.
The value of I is 11.4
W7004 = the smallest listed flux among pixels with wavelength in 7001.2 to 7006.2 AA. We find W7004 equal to 10.73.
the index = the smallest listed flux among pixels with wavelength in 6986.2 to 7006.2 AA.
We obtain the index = 10.73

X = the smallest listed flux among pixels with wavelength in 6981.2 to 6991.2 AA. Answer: 10.81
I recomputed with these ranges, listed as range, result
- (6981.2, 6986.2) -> 11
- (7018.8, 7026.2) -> 10.8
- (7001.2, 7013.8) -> 11.5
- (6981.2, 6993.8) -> 11.1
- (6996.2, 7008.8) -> 11.3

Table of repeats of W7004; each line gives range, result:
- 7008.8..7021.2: 10.44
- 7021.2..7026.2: 10.67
